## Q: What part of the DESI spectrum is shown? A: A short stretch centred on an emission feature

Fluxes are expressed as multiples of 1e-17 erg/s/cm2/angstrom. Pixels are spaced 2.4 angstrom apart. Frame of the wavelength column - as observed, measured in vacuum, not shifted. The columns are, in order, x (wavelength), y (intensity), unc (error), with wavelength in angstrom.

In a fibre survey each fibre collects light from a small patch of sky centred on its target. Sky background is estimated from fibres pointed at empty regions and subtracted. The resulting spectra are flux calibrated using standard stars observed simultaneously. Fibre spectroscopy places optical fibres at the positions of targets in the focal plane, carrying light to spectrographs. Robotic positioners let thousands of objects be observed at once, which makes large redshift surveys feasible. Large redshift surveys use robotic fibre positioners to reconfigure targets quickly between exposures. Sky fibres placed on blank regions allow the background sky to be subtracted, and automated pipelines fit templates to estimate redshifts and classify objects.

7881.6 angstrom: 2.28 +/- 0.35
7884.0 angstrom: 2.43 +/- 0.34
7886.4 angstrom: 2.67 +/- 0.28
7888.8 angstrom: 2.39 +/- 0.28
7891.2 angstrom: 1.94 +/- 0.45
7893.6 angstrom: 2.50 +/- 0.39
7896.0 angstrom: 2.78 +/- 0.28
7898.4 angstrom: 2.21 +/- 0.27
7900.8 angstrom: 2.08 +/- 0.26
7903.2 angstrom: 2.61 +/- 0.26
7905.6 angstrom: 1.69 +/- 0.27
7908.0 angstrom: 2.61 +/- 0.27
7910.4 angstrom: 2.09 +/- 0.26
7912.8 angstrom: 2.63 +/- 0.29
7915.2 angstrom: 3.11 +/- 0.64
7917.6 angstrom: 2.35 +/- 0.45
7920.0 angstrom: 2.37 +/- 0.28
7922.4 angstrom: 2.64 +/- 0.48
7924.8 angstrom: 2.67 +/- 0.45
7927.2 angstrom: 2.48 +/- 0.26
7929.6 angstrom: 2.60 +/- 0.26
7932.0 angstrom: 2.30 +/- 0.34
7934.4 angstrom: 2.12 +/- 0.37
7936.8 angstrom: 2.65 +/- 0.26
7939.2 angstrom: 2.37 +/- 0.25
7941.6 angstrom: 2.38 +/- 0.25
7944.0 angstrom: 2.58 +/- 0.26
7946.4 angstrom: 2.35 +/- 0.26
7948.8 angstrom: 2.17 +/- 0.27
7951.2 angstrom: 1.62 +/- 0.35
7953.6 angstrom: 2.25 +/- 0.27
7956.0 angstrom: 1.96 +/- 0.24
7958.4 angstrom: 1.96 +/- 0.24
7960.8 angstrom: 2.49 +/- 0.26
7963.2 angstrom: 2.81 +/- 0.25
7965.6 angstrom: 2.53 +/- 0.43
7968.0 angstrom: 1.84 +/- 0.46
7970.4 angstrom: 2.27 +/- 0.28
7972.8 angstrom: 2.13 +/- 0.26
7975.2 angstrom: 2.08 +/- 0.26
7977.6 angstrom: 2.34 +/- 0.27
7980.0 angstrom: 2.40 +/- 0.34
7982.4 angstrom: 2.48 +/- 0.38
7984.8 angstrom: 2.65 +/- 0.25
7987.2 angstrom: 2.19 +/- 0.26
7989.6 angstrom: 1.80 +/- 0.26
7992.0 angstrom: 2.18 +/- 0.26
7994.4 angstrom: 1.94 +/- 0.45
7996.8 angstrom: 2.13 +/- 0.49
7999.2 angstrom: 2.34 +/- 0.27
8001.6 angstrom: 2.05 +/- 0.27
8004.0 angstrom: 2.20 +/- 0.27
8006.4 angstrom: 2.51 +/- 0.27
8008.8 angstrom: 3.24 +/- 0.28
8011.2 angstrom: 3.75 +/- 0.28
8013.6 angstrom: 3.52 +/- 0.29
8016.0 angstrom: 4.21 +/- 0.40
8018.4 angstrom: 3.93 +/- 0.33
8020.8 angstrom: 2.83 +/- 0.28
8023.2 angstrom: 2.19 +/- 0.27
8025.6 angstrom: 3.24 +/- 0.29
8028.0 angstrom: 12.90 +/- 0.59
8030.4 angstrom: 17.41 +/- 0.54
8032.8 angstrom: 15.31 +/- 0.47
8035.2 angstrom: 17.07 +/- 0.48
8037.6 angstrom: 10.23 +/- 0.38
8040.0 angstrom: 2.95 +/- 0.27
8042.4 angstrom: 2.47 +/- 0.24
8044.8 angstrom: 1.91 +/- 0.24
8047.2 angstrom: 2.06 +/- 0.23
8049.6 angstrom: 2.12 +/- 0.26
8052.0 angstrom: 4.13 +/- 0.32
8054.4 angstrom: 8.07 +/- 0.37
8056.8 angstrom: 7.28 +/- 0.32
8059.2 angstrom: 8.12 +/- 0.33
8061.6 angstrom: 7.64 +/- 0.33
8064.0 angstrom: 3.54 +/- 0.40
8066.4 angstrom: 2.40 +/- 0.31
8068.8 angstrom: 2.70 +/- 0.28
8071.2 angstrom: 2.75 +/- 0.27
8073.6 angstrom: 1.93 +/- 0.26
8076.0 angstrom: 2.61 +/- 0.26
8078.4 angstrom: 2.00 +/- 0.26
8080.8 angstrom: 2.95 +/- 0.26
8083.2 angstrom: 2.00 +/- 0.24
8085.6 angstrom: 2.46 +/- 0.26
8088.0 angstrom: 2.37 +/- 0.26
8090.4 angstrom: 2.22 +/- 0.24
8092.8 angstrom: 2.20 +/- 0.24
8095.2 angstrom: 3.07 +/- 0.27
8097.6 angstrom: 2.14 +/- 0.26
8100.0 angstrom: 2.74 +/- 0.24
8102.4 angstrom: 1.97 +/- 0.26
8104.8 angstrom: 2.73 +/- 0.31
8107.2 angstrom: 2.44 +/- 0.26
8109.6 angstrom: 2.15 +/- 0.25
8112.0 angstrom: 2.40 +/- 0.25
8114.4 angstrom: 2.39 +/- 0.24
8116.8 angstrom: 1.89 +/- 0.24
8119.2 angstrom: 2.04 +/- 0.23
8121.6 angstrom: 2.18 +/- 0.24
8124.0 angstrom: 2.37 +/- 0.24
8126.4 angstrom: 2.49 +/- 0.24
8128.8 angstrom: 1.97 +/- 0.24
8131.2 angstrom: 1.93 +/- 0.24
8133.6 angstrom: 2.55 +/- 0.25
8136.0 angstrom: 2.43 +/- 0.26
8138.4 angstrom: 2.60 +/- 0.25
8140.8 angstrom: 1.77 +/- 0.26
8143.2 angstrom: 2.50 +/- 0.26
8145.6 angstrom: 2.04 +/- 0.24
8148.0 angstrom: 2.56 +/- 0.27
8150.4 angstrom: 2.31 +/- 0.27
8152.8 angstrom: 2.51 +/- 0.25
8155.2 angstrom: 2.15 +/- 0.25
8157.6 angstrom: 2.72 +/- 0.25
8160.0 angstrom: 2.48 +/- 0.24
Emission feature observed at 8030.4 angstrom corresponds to H-alpha 6563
